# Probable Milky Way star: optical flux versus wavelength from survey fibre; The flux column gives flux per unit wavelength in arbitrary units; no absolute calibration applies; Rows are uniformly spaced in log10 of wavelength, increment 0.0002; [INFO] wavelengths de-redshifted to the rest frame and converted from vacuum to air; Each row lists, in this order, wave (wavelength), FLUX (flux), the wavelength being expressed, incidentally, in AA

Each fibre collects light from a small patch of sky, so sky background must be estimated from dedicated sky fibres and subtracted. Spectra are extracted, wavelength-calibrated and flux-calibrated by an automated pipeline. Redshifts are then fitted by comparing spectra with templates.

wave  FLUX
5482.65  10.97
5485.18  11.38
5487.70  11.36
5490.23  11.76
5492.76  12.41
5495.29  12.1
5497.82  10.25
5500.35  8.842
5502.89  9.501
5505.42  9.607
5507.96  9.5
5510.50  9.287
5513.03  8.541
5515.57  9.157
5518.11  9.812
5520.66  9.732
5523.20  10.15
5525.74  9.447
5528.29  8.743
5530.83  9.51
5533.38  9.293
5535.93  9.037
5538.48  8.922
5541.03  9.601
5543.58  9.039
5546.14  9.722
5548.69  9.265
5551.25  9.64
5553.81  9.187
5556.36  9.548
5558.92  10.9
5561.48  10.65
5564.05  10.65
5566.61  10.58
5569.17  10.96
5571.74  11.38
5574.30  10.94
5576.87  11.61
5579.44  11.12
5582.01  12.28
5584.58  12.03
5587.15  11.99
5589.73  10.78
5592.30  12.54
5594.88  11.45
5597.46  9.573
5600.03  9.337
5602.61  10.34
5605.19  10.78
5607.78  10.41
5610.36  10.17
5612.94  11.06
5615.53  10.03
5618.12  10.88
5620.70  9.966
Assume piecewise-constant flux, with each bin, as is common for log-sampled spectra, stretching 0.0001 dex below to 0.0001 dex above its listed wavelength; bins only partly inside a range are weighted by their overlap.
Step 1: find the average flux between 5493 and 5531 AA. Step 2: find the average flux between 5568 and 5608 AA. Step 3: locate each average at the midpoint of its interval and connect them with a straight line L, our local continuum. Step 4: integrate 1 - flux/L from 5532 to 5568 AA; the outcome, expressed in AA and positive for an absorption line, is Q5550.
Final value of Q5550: 2.38 AA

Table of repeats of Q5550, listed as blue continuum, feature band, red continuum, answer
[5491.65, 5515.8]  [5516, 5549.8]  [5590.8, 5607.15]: 2.5 AA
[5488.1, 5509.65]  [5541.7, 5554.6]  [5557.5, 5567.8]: 1.5 AA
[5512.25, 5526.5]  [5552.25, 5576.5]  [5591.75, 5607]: -1.1 AA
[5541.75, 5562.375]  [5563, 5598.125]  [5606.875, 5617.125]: -4.4 AA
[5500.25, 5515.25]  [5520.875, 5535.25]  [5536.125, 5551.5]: -0.2 AA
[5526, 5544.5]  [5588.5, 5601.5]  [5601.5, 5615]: -0.6 AA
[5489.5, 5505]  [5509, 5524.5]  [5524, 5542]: 0.7 AA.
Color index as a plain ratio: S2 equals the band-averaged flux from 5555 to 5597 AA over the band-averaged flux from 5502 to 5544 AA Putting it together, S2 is 1.2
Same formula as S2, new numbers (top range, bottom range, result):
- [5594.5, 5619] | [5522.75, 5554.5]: 1.11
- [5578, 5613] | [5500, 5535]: 1.17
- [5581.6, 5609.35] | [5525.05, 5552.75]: 1.18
